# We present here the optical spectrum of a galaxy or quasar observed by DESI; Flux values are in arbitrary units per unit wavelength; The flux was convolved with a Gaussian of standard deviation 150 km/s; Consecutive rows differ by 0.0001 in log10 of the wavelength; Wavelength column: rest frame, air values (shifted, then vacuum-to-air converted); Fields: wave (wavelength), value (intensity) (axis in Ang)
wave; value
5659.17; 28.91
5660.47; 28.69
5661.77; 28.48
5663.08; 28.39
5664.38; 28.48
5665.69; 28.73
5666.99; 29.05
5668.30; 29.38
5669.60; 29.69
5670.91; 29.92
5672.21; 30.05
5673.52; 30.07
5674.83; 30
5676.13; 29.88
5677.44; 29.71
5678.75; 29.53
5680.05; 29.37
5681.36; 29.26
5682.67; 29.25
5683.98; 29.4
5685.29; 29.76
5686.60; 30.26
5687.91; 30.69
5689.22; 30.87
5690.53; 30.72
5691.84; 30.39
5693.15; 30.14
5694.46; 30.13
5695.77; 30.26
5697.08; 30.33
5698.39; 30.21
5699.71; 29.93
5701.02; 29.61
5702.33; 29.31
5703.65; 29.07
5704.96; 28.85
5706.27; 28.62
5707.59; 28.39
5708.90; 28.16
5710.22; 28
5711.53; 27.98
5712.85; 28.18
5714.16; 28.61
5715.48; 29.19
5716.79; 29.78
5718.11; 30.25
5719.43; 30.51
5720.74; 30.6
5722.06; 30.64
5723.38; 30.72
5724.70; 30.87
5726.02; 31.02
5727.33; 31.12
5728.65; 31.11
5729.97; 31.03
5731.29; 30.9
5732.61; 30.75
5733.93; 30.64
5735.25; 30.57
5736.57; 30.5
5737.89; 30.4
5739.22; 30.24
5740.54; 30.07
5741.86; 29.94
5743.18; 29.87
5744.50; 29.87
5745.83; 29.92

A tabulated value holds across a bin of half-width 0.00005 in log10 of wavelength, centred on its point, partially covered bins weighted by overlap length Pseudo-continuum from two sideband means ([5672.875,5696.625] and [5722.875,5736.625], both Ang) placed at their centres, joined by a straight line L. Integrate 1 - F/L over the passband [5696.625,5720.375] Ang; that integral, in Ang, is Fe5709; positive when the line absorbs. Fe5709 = 1.0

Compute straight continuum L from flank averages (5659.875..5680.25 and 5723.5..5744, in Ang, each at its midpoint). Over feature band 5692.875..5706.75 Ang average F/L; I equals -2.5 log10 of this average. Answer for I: 0.01 mag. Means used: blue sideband 29.3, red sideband 30.6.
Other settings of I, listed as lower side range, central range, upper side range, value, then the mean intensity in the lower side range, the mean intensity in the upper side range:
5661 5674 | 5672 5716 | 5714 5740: 0.01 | 29.2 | 30.5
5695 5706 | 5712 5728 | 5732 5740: 0.00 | 29.7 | 30.5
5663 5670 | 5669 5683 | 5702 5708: -0.03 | 29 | 28.8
